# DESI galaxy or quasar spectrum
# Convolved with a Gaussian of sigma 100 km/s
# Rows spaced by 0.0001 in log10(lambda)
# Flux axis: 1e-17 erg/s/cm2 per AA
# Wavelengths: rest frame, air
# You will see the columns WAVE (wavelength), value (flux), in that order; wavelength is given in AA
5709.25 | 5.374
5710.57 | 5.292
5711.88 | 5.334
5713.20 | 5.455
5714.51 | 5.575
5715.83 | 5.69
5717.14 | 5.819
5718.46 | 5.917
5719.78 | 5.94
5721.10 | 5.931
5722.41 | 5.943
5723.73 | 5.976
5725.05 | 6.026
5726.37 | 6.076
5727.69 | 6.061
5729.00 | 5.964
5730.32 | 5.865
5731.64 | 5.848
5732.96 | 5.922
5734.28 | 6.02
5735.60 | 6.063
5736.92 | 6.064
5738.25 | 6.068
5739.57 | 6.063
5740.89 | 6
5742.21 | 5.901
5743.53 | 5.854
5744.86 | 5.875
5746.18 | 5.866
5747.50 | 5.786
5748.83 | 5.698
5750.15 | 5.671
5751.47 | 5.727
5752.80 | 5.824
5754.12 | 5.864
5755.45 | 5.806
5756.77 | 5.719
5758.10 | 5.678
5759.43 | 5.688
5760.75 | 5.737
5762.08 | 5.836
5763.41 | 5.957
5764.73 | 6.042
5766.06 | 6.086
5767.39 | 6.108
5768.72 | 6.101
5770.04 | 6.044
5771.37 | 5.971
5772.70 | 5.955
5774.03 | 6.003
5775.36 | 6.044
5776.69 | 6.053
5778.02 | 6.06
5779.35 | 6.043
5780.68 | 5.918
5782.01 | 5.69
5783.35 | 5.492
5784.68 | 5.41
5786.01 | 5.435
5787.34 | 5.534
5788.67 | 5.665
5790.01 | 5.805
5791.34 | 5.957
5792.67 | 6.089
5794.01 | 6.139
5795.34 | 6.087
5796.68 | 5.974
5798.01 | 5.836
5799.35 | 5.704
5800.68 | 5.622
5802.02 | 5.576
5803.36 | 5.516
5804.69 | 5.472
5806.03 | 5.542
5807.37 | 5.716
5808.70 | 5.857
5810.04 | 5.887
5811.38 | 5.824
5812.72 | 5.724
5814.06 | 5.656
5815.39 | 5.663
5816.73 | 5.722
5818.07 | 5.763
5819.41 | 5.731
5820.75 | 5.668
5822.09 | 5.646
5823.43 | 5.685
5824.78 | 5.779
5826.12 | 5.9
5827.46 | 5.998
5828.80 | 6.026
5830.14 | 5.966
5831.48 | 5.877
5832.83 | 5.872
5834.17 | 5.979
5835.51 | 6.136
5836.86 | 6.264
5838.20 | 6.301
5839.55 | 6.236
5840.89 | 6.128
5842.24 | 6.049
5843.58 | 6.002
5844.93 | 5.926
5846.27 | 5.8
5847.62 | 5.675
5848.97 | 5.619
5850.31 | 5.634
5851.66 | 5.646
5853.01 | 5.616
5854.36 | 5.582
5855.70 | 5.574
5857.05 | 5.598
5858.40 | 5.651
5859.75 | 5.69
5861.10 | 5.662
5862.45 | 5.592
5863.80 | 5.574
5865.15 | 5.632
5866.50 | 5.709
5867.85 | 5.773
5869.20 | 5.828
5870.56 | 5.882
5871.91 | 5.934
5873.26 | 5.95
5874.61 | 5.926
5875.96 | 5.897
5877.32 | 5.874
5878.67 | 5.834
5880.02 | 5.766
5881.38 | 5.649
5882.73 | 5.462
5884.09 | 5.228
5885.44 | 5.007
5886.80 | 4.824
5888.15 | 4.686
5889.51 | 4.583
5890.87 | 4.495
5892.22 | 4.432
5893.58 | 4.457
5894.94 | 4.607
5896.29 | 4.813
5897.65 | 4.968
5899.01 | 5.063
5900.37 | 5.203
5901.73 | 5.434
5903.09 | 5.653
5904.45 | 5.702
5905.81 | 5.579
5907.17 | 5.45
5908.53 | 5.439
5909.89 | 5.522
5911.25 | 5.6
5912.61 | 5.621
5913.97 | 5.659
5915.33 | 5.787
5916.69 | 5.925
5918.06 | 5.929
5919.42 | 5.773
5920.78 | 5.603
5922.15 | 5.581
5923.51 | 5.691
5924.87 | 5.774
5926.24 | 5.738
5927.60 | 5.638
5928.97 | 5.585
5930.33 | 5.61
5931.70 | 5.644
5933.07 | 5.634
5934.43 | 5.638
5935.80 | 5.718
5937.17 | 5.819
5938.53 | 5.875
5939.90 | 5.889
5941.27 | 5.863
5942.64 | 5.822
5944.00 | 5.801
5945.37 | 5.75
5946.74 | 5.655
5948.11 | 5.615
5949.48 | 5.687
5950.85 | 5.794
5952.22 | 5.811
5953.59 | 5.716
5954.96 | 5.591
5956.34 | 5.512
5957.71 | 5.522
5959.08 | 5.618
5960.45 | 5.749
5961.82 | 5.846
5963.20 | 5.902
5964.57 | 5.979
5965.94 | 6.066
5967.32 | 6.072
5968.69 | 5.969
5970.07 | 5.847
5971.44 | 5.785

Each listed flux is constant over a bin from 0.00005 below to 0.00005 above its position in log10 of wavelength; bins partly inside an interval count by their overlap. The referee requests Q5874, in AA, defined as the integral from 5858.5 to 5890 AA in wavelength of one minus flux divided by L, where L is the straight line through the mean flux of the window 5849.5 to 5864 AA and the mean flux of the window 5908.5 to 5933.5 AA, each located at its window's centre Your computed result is 0.4 AA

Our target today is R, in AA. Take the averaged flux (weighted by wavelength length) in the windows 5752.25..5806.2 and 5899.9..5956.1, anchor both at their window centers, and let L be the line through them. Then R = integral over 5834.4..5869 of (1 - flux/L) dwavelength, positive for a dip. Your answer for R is -0.3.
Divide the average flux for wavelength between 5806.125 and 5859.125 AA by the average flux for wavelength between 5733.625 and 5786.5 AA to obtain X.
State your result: 0.99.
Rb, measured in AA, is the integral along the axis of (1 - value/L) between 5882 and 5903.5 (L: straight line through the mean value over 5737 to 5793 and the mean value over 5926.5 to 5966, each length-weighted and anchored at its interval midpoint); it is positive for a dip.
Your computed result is 3.15 AA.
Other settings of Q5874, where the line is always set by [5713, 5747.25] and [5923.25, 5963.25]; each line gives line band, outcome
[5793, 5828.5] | 0.5 AA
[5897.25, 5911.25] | 0.8 AA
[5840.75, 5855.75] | 0.1 AA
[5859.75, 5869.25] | 0.2 AA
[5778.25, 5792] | 0.4 AA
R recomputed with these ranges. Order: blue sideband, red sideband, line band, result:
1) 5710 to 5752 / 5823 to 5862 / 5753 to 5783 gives -0.34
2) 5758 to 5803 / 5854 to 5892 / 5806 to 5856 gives -1.46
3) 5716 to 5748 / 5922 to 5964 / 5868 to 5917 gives 3.31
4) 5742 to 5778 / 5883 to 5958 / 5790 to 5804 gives -0.13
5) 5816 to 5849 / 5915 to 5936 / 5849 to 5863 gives 0.56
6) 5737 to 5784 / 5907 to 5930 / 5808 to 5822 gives 0.17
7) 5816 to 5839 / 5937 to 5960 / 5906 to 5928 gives 0.39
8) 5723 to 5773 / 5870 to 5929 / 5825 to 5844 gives -1.37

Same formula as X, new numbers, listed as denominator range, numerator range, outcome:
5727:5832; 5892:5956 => 0.95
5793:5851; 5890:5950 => 0.94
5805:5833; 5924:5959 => 0.99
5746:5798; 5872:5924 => 0.92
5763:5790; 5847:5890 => 0.95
